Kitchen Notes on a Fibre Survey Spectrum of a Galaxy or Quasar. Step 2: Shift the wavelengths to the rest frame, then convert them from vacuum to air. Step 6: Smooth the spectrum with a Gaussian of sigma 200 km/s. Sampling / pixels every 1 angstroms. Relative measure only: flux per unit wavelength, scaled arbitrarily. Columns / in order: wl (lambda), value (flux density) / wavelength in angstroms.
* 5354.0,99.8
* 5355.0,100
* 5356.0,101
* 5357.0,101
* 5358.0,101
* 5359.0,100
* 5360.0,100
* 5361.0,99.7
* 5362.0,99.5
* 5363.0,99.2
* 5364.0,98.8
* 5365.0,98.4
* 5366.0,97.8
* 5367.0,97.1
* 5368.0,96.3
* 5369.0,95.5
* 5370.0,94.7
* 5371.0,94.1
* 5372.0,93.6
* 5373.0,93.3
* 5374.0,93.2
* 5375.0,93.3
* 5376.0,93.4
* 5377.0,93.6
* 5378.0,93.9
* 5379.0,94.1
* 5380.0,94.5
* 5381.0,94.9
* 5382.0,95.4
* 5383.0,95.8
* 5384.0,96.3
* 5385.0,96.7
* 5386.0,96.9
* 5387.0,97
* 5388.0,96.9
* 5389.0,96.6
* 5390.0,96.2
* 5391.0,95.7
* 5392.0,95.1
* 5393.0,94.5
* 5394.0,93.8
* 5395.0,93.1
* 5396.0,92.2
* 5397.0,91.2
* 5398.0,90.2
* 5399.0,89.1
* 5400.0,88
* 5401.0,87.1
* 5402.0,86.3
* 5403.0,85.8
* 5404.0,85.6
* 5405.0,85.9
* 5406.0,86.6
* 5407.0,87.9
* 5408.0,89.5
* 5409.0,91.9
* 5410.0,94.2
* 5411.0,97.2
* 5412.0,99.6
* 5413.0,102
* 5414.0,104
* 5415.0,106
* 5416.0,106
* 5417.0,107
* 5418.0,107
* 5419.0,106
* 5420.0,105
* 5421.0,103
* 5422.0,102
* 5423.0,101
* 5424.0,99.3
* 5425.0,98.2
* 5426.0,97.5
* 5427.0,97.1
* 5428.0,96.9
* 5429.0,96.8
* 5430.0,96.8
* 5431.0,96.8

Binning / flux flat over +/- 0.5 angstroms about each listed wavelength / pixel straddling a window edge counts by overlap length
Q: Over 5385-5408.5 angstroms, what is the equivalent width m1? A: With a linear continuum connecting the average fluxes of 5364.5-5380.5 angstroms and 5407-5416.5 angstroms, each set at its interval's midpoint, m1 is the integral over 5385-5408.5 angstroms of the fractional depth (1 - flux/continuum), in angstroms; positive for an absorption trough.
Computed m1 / 1.3 angstroms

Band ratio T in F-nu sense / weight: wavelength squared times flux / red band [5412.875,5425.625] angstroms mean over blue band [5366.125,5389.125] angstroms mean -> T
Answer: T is 1.1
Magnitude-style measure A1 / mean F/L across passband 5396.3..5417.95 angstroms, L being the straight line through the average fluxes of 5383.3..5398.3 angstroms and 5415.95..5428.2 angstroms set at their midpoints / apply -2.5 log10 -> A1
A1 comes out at 0.06 mag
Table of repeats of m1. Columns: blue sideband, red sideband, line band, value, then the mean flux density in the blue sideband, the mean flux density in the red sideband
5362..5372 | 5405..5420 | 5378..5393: 0.3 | 96.8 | 98.7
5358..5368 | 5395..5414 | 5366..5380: 0.4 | 98.9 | 91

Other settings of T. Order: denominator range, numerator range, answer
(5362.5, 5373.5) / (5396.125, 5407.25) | 0.92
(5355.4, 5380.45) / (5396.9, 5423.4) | 1.01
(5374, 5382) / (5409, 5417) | 1.09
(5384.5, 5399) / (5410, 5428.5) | 1.09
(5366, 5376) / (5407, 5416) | 1.05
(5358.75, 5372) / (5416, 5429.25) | 1.06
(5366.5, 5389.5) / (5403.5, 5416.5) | 1.01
